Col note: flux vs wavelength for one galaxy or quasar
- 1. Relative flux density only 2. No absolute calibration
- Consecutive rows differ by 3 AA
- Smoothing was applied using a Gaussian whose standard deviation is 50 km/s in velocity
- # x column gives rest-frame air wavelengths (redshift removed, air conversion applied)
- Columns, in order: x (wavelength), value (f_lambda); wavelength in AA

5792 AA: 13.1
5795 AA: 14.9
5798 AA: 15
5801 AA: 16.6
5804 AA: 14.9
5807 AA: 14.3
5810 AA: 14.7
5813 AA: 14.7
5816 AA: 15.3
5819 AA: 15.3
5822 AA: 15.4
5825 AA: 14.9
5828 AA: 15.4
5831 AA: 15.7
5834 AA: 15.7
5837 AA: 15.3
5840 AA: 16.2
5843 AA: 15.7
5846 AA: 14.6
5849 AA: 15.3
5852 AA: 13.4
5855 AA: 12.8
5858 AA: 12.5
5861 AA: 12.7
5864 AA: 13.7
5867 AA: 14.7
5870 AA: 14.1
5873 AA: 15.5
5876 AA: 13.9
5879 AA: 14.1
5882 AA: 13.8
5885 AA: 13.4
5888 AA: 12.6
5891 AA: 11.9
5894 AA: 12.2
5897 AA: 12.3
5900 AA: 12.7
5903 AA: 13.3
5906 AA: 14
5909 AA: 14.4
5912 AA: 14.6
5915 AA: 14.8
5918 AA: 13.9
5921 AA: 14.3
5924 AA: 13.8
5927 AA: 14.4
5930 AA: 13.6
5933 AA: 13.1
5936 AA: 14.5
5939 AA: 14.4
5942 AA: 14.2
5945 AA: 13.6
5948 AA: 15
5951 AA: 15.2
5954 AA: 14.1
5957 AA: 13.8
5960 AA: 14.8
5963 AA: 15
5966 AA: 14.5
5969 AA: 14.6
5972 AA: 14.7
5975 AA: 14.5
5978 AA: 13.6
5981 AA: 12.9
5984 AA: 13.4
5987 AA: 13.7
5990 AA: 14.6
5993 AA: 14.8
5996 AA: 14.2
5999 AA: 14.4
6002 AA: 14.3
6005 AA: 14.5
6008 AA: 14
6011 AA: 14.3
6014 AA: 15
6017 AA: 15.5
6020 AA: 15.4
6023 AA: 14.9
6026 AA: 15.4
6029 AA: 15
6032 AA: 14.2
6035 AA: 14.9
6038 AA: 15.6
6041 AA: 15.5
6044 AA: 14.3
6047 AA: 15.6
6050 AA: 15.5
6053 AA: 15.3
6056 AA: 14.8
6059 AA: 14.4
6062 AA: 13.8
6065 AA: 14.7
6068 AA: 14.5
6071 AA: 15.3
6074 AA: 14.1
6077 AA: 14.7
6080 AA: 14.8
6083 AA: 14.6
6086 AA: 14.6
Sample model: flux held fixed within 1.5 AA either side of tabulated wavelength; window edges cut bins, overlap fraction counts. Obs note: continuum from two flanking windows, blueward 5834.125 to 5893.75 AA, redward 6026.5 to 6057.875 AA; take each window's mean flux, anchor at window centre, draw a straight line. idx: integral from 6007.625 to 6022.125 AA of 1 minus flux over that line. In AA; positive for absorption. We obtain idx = 0.0 AA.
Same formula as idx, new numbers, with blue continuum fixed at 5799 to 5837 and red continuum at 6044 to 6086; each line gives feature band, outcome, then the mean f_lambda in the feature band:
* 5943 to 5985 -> 1.9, 14.3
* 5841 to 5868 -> 2.2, 14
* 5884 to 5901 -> 2.9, 12.5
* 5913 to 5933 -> 1.3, 14.1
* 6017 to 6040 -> -0.4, 15.1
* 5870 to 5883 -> 0.7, 14.3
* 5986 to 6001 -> 0.5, 14.4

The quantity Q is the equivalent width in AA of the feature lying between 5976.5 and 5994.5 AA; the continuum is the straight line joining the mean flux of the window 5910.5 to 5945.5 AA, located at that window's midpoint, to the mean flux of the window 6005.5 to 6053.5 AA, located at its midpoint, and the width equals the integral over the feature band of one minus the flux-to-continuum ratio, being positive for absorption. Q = 0.97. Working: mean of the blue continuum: 14.1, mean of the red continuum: 15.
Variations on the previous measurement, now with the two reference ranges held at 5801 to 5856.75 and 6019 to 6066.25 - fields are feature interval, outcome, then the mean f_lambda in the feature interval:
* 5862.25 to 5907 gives 4.6 AA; 13.5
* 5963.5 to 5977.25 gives 0.4 AA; 14.6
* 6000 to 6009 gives 0.4 AA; 14.3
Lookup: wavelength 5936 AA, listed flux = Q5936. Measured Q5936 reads 14.5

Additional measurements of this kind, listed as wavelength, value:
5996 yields 14.2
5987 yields 13.7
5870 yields 14.1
